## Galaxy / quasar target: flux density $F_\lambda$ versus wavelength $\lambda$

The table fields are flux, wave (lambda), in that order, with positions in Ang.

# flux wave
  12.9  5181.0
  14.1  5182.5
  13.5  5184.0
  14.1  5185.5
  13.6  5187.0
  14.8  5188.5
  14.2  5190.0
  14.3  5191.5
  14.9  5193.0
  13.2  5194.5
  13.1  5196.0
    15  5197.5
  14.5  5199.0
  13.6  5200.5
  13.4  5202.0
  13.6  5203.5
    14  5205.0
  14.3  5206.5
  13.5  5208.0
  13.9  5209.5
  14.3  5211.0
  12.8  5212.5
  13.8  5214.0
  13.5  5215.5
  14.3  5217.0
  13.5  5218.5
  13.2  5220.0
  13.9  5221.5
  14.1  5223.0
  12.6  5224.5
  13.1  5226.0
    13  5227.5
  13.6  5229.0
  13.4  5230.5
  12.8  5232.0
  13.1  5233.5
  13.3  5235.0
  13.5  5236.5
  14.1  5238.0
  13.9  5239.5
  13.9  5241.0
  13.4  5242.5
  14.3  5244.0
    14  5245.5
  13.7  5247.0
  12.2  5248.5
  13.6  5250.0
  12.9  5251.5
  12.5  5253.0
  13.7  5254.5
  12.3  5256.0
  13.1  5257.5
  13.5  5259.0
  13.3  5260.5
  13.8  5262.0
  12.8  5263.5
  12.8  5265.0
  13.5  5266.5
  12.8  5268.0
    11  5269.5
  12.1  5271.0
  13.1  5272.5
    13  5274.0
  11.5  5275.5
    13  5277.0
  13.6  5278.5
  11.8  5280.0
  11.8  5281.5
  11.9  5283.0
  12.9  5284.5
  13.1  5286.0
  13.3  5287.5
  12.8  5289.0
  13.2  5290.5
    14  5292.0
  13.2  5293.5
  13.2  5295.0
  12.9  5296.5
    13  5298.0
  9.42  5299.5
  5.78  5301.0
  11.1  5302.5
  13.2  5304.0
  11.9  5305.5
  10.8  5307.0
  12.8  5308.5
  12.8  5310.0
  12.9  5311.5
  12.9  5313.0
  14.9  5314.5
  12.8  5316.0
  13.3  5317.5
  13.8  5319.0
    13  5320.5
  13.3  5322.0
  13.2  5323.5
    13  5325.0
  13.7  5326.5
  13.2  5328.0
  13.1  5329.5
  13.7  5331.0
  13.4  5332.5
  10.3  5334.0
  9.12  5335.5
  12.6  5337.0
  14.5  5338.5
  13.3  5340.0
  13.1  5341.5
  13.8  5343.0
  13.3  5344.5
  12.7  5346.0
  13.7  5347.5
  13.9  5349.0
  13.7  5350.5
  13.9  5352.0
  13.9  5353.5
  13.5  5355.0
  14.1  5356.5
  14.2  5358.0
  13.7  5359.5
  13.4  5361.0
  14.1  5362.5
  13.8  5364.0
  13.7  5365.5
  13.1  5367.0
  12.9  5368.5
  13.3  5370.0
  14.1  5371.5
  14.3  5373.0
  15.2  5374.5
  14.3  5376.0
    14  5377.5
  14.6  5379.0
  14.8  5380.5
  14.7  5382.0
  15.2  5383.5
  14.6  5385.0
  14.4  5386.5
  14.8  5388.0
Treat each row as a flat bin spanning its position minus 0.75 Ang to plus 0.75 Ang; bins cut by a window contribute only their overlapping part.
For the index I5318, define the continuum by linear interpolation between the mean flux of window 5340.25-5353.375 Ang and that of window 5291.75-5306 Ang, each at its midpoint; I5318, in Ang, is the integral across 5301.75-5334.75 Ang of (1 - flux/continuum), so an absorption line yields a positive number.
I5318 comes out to -1.2 Ang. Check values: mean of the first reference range 11.7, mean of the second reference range 13.5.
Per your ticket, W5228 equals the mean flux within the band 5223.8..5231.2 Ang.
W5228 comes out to 13.1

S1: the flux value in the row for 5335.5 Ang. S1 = 9.12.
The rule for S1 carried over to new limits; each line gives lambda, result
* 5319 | 13.8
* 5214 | 13.8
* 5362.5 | 14.1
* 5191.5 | 14.3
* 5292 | 14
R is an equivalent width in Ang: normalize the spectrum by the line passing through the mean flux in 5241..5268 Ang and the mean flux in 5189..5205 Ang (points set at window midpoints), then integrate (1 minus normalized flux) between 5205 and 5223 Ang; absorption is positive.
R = 0.0 Ang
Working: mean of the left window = 14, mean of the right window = 13.3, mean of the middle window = 13.8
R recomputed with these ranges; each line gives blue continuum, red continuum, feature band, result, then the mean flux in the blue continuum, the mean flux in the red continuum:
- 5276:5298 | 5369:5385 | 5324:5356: 1.6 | 12.9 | 14.4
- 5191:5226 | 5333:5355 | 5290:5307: 1.8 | 13.8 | 13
